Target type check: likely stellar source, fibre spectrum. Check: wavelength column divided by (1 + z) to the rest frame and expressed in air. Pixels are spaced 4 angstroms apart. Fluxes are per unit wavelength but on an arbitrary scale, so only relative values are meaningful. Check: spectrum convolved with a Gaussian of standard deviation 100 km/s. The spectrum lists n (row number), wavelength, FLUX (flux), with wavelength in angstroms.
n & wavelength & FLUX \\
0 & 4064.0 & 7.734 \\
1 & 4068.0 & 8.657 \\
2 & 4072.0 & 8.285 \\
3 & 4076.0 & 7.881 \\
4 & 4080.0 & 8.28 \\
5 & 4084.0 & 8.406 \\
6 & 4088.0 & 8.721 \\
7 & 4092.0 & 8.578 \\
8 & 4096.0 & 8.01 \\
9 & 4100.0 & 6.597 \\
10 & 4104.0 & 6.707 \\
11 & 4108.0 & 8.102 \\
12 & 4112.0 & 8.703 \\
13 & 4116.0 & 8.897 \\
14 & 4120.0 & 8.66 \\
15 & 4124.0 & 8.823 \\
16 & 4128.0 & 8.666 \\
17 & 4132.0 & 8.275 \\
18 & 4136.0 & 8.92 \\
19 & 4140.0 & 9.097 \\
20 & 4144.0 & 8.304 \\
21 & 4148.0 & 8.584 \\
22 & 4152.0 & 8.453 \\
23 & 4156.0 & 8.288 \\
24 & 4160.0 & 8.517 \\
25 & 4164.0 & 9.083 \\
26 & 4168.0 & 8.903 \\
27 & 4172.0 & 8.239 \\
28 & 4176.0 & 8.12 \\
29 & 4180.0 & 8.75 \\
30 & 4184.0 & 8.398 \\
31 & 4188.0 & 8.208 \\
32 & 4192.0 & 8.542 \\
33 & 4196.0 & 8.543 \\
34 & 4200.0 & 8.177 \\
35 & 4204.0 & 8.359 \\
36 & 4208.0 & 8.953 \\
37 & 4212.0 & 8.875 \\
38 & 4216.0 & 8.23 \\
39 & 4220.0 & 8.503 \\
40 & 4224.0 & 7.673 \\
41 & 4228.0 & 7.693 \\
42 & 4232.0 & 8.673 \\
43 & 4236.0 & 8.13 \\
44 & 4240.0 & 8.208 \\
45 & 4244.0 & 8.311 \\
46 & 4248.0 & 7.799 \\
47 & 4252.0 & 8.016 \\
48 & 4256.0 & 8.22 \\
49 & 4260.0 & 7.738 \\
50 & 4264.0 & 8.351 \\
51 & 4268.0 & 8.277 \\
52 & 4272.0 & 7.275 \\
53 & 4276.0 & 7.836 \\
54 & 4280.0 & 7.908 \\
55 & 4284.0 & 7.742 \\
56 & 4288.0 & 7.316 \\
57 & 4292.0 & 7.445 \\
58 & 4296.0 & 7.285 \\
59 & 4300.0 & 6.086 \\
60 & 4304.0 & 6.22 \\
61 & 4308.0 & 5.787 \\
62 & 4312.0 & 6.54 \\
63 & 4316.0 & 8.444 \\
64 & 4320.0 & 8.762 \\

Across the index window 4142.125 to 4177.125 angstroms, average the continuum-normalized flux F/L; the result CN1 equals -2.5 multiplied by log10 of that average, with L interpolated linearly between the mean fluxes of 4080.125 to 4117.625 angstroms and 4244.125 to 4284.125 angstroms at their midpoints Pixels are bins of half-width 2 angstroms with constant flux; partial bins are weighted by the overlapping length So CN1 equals -0.06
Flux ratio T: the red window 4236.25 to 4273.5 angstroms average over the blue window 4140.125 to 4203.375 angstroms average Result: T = 0.95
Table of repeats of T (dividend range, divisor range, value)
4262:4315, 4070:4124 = 0.89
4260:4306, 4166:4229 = 0.89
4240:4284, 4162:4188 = 0.93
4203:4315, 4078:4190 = 0.92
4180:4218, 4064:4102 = 1.04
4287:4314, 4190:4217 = 0.78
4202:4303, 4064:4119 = 0.98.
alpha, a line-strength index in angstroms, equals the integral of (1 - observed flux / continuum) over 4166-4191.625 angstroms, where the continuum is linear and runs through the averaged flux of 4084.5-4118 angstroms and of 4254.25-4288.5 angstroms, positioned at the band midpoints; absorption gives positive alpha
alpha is -1.5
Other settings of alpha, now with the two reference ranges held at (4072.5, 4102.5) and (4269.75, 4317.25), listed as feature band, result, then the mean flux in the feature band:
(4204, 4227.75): -2.84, 8.38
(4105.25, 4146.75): -3.81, 8.61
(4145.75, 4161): -1.36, 8.45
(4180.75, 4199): -1.99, 8.43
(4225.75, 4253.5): -2.76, 8.12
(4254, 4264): -1.04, 8.05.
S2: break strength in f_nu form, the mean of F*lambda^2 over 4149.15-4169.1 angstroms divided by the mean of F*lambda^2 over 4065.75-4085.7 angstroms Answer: 1.1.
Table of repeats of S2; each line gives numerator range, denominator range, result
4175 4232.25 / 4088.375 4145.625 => 1.05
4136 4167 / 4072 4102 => 1.10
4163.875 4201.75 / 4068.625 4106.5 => 1.11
